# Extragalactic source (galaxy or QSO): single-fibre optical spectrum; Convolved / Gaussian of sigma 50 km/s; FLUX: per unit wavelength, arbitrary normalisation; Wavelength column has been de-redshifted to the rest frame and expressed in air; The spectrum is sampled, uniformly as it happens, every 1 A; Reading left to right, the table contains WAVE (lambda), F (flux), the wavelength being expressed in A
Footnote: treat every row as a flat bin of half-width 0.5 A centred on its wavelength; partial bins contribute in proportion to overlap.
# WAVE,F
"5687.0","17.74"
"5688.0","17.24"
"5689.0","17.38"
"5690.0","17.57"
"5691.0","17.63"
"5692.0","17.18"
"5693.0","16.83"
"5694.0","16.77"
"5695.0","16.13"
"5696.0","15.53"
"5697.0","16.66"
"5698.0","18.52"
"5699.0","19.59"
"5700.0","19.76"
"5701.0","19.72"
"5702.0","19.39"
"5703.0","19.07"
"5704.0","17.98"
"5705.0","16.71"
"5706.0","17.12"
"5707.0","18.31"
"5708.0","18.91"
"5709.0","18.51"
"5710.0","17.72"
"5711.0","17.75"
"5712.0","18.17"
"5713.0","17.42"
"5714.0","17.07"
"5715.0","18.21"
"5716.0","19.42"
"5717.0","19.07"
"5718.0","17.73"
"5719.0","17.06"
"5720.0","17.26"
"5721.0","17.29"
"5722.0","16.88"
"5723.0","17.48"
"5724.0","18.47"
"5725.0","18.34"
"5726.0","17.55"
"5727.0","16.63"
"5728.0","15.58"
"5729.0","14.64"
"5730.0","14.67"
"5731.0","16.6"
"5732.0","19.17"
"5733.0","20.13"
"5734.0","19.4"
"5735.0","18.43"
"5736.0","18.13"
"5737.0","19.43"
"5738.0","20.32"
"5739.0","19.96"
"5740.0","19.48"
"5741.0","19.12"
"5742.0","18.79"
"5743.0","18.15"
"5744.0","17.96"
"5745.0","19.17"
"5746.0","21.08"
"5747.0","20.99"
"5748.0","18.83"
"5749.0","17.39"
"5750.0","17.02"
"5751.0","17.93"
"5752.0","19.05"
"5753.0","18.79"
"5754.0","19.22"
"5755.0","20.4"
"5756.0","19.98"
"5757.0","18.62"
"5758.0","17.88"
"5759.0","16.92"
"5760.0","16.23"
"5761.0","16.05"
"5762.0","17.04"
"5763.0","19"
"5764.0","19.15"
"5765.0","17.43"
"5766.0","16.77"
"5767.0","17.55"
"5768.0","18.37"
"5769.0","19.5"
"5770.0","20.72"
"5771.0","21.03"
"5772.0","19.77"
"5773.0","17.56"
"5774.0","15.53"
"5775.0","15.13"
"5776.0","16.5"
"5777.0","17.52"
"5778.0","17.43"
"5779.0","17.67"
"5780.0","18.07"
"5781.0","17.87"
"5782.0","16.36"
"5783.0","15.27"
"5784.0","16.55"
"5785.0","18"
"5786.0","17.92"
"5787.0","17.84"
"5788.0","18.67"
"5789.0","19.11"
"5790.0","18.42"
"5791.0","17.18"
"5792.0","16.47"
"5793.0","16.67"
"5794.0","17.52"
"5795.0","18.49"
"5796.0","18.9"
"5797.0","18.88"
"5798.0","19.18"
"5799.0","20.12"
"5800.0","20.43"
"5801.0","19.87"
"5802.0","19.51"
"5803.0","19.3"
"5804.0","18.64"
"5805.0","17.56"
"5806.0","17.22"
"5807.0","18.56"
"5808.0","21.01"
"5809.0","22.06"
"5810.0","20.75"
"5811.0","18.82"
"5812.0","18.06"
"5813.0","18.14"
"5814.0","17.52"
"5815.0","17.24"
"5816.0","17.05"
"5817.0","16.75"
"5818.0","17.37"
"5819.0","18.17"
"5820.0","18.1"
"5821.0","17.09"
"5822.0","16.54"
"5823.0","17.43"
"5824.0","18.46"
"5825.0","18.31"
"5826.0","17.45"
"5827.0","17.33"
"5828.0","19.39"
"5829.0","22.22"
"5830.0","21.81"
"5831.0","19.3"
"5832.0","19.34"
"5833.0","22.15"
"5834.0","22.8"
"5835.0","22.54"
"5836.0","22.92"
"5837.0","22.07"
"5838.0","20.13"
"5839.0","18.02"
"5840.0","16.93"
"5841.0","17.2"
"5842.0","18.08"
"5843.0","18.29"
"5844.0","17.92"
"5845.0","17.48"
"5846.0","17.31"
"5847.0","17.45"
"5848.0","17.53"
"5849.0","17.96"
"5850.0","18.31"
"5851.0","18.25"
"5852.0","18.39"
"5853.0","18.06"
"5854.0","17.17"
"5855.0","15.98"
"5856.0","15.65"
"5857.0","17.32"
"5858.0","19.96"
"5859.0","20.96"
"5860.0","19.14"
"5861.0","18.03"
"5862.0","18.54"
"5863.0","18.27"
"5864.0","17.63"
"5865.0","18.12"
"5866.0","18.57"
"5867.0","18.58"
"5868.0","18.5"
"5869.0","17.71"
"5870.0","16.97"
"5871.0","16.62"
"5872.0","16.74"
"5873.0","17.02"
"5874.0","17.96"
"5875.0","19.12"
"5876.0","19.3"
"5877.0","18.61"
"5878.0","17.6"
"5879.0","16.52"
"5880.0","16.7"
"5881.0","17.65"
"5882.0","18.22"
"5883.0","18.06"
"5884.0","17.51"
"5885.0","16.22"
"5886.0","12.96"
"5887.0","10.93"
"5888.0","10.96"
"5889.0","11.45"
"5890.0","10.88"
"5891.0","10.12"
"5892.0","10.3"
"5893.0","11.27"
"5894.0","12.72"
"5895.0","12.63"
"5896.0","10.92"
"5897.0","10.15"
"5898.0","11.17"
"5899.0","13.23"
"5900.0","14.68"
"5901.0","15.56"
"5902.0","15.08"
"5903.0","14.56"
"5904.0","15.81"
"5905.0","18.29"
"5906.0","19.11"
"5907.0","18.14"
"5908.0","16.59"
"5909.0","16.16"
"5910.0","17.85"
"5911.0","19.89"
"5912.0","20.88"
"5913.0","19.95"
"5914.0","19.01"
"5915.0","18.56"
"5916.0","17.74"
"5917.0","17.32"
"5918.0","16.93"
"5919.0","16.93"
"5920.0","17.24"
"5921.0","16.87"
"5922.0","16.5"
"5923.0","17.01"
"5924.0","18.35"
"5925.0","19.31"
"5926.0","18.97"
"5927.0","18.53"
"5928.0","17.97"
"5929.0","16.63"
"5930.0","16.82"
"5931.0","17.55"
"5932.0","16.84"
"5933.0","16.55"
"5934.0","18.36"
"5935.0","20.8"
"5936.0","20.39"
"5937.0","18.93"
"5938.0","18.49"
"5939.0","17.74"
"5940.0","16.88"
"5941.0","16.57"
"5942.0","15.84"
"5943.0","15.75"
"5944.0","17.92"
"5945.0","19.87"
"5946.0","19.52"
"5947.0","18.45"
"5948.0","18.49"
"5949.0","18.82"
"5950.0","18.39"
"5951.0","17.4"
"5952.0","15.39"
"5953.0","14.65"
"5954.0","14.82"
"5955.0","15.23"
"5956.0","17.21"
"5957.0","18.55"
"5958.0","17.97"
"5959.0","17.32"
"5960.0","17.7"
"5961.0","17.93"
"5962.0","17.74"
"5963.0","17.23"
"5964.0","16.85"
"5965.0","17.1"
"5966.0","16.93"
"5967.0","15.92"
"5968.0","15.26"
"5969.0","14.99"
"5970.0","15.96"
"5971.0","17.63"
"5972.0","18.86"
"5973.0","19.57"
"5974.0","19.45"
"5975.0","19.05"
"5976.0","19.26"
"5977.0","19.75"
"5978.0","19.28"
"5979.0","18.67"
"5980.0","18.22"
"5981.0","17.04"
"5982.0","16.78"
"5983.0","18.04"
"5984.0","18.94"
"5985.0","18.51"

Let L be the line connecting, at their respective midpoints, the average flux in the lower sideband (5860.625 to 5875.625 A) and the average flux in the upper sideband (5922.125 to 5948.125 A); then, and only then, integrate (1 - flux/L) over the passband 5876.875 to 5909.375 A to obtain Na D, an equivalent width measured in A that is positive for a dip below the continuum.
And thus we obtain 6.2 A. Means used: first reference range 17.9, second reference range 18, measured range 14.5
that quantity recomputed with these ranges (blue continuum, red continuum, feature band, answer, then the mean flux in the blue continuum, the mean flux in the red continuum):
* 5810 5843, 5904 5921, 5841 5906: 7.71 A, 18.9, 18.1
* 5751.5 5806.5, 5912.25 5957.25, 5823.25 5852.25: -1.90 A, 18.1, 17.7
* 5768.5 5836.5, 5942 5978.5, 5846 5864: 0.20 A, 18.6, 17.5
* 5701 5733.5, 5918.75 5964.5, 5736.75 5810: -3.02 A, 17.7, 17.6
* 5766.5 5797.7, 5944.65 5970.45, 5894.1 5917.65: 1.57 A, 17.8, 17.1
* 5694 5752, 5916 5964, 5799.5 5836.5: -2.53 A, 18.1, 17.6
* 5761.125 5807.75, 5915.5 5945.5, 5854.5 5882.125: -0.07 A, 18.1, 17.7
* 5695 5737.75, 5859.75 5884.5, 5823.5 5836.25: -1.69 A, 17.9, 17.9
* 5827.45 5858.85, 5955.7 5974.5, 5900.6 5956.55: 0.81 A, 19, 17.4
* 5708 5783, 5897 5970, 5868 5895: 3.23 A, 18.1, 17.2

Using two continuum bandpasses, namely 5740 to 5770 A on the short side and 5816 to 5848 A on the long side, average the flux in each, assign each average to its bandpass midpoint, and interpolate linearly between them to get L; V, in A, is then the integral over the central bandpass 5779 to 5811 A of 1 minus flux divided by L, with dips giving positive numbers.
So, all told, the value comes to 0.4 A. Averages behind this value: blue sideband 18.5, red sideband 18.9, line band 18.5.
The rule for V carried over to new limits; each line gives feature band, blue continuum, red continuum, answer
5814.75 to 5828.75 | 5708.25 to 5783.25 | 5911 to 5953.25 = 0.24 A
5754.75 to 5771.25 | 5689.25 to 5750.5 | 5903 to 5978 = -0.30 A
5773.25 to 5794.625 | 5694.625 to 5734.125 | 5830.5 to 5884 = 1.00 A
